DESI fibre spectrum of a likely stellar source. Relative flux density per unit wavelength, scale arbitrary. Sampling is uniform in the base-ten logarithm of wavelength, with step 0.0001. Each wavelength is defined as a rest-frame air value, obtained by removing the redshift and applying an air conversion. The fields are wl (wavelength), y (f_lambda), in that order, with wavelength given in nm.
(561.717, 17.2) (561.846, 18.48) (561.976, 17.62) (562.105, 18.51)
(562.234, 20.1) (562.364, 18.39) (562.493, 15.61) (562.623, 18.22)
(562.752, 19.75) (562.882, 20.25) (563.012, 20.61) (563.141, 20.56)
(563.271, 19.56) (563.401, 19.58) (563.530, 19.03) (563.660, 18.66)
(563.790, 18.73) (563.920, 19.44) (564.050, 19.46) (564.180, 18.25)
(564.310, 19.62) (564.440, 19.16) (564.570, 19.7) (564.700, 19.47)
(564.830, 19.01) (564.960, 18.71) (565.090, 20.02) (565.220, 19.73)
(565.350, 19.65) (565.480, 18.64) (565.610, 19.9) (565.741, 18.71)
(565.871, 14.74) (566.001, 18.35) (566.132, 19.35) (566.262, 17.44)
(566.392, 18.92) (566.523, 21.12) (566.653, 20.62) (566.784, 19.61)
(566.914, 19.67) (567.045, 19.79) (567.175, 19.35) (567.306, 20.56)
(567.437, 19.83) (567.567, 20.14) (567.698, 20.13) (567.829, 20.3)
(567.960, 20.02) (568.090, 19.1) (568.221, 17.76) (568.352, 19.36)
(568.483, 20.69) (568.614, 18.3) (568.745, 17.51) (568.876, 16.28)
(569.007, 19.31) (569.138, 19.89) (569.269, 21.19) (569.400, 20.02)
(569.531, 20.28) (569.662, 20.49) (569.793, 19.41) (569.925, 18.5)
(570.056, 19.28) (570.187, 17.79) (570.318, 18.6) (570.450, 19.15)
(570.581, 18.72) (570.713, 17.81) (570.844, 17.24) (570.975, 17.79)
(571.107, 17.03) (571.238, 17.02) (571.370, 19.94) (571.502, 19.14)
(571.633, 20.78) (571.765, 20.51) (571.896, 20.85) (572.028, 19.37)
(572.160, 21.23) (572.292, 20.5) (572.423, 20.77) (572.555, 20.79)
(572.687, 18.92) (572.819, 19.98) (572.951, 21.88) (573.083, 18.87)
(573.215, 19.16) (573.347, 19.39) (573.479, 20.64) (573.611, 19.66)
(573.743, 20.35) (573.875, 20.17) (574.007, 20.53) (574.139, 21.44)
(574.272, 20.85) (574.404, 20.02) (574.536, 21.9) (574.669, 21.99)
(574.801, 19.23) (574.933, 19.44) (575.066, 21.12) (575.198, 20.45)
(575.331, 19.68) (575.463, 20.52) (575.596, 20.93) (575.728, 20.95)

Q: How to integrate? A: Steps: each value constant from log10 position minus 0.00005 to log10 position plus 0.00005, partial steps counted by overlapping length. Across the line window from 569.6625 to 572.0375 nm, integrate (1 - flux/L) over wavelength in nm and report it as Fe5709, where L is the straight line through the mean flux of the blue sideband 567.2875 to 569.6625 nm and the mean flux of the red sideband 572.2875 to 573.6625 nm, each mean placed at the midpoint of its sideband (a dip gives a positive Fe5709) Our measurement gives 0.11 nm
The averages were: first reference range 19.5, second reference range 20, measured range 18.9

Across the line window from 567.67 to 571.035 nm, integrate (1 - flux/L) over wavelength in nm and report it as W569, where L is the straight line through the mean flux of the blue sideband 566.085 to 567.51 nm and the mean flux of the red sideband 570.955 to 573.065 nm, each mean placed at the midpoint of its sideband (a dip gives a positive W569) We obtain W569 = 0.12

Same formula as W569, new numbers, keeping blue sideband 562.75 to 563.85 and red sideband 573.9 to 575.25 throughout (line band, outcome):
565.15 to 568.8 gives 0.13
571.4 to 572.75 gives 0.01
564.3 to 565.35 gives 0.02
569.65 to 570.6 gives 0.06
